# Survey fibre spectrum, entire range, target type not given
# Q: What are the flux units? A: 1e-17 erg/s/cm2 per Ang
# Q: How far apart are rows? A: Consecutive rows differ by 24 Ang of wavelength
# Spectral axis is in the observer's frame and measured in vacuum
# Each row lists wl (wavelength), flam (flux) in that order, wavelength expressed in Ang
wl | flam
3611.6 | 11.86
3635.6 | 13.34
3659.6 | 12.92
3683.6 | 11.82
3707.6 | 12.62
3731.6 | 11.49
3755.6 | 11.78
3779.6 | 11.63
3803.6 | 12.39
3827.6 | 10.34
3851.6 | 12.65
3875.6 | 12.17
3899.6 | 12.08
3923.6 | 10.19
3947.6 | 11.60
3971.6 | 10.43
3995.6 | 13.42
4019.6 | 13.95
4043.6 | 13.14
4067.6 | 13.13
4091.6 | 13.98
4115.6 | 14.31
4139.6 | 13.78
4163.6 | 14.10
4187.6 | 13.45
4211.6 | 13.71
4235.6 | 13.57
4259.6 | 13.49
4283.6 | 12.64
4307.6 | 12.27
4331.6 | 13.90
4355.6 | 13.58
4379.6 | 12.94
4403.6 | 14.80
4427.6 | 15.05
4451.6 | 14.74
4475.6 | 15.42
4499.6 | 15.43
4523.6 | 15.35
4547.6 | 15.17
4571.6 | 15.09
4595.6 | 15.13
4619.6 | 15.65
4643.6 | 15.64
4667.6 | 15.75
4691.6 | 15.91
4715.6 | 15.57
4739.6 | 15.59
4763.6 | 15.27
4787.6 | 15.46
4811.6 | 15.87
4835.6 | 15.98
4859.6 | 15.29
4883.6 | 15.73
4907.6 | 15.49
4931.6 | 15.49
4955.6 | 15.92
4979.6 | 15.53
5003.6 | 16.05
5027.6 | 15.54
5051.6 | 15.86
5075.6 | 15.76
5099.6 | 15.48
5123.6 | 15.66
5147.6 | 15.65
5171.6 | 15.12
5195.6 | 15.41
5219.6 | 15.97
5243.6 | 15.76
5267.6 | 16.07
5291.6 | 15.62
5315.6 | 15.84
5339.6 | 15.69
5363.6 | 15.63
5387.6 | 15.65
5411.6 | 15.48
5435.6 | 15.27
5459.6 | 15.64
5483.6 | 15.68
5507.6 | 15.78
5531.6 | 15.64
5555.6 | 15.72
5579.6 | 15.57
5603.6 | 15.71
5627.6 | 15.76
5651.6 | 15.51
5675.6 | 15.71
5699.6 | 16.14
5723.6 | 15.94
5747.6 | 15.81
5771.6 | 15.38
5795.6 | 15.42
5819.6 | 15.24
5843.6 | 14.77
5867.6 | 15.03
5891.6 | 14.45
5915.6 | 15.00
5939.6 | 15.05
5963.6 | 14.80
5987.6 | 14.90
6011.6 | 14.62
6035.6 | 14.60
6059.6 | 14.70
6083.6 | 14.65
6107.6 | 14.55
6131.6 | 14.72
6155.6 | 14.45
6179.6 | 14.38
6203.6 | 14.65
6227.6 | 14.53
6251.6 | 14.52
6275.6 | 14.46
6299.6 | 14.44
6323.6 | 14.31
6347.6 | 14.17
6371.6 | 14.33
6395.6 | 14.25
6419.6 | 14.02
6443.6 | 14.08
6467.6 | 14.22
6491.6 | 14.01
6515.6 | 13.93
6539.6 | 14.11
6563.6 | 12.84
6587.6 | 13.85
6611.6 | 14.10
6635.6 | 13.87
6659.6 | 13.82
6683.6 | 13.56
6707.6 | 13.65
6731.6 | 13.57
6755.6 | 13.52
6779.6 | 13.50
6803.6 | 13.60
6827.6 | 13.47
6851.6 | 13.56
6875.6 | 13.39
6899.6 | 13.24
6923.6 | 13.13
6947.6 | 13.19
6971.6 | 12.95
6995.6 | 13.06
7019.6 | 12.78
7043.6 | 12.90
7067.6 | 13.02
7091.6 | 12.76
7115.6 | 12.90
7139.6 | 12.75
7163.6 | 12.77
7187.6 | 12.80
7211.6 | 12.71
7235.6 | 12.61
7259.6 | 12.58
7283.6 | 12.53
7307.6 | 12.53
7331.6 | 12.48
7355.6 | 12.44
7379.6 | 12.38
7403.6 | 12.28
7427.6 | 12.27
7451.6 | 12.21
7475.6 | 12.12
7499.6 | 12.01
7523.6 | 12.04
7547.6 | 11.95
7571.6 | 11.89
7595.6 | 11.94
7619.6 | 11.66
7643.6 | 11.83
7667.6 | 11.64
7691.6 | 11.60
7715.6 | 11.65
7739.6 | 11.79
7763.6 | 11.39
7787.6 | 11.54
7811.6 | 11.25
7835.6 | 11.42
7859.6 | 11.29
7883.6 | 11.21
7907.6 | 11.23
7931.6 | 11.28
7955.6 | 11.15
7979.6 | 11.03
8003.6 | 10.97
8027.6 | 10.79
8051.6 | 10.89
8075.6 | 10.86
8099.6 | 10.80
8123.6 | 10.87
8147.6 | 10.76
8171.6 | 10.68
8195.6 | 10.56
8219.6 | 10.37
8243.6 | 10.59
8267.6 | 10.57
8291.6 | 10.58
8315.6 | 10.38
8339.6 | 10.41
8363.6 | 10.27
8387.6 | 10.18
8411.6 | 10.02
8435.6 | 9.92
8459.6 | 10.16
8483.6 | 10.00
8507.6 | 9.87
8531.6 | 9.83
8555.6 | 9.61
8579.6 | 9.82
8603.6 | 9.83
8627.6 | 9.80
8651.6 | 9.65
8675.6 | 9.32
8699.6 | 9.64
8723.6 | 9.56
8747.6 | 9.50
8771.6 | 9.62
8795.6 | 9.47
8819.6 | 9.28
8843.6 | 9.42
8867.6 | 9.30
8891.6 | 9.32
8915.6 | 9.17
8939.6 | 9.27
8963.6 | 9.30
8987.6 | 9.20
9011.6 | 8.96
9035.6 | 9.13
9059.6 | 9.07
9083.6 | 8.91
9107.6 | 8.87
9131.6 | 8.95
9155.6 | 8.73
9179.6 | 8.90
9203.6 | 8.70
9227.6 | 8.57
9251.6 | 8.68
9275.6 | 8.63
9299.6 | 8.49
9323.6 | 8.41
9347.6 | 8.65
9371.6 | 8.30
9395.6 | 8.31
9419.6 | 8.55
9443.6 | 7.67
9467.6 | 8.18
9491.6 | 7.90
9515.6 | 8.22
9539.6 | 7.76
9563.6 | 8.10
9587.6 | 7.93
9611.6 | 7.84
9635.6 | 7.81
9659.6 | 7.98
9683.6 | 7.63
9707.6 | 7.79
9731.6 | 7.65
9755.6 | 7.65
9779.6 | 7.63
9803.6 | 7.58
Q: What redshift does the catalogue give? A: 0.00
